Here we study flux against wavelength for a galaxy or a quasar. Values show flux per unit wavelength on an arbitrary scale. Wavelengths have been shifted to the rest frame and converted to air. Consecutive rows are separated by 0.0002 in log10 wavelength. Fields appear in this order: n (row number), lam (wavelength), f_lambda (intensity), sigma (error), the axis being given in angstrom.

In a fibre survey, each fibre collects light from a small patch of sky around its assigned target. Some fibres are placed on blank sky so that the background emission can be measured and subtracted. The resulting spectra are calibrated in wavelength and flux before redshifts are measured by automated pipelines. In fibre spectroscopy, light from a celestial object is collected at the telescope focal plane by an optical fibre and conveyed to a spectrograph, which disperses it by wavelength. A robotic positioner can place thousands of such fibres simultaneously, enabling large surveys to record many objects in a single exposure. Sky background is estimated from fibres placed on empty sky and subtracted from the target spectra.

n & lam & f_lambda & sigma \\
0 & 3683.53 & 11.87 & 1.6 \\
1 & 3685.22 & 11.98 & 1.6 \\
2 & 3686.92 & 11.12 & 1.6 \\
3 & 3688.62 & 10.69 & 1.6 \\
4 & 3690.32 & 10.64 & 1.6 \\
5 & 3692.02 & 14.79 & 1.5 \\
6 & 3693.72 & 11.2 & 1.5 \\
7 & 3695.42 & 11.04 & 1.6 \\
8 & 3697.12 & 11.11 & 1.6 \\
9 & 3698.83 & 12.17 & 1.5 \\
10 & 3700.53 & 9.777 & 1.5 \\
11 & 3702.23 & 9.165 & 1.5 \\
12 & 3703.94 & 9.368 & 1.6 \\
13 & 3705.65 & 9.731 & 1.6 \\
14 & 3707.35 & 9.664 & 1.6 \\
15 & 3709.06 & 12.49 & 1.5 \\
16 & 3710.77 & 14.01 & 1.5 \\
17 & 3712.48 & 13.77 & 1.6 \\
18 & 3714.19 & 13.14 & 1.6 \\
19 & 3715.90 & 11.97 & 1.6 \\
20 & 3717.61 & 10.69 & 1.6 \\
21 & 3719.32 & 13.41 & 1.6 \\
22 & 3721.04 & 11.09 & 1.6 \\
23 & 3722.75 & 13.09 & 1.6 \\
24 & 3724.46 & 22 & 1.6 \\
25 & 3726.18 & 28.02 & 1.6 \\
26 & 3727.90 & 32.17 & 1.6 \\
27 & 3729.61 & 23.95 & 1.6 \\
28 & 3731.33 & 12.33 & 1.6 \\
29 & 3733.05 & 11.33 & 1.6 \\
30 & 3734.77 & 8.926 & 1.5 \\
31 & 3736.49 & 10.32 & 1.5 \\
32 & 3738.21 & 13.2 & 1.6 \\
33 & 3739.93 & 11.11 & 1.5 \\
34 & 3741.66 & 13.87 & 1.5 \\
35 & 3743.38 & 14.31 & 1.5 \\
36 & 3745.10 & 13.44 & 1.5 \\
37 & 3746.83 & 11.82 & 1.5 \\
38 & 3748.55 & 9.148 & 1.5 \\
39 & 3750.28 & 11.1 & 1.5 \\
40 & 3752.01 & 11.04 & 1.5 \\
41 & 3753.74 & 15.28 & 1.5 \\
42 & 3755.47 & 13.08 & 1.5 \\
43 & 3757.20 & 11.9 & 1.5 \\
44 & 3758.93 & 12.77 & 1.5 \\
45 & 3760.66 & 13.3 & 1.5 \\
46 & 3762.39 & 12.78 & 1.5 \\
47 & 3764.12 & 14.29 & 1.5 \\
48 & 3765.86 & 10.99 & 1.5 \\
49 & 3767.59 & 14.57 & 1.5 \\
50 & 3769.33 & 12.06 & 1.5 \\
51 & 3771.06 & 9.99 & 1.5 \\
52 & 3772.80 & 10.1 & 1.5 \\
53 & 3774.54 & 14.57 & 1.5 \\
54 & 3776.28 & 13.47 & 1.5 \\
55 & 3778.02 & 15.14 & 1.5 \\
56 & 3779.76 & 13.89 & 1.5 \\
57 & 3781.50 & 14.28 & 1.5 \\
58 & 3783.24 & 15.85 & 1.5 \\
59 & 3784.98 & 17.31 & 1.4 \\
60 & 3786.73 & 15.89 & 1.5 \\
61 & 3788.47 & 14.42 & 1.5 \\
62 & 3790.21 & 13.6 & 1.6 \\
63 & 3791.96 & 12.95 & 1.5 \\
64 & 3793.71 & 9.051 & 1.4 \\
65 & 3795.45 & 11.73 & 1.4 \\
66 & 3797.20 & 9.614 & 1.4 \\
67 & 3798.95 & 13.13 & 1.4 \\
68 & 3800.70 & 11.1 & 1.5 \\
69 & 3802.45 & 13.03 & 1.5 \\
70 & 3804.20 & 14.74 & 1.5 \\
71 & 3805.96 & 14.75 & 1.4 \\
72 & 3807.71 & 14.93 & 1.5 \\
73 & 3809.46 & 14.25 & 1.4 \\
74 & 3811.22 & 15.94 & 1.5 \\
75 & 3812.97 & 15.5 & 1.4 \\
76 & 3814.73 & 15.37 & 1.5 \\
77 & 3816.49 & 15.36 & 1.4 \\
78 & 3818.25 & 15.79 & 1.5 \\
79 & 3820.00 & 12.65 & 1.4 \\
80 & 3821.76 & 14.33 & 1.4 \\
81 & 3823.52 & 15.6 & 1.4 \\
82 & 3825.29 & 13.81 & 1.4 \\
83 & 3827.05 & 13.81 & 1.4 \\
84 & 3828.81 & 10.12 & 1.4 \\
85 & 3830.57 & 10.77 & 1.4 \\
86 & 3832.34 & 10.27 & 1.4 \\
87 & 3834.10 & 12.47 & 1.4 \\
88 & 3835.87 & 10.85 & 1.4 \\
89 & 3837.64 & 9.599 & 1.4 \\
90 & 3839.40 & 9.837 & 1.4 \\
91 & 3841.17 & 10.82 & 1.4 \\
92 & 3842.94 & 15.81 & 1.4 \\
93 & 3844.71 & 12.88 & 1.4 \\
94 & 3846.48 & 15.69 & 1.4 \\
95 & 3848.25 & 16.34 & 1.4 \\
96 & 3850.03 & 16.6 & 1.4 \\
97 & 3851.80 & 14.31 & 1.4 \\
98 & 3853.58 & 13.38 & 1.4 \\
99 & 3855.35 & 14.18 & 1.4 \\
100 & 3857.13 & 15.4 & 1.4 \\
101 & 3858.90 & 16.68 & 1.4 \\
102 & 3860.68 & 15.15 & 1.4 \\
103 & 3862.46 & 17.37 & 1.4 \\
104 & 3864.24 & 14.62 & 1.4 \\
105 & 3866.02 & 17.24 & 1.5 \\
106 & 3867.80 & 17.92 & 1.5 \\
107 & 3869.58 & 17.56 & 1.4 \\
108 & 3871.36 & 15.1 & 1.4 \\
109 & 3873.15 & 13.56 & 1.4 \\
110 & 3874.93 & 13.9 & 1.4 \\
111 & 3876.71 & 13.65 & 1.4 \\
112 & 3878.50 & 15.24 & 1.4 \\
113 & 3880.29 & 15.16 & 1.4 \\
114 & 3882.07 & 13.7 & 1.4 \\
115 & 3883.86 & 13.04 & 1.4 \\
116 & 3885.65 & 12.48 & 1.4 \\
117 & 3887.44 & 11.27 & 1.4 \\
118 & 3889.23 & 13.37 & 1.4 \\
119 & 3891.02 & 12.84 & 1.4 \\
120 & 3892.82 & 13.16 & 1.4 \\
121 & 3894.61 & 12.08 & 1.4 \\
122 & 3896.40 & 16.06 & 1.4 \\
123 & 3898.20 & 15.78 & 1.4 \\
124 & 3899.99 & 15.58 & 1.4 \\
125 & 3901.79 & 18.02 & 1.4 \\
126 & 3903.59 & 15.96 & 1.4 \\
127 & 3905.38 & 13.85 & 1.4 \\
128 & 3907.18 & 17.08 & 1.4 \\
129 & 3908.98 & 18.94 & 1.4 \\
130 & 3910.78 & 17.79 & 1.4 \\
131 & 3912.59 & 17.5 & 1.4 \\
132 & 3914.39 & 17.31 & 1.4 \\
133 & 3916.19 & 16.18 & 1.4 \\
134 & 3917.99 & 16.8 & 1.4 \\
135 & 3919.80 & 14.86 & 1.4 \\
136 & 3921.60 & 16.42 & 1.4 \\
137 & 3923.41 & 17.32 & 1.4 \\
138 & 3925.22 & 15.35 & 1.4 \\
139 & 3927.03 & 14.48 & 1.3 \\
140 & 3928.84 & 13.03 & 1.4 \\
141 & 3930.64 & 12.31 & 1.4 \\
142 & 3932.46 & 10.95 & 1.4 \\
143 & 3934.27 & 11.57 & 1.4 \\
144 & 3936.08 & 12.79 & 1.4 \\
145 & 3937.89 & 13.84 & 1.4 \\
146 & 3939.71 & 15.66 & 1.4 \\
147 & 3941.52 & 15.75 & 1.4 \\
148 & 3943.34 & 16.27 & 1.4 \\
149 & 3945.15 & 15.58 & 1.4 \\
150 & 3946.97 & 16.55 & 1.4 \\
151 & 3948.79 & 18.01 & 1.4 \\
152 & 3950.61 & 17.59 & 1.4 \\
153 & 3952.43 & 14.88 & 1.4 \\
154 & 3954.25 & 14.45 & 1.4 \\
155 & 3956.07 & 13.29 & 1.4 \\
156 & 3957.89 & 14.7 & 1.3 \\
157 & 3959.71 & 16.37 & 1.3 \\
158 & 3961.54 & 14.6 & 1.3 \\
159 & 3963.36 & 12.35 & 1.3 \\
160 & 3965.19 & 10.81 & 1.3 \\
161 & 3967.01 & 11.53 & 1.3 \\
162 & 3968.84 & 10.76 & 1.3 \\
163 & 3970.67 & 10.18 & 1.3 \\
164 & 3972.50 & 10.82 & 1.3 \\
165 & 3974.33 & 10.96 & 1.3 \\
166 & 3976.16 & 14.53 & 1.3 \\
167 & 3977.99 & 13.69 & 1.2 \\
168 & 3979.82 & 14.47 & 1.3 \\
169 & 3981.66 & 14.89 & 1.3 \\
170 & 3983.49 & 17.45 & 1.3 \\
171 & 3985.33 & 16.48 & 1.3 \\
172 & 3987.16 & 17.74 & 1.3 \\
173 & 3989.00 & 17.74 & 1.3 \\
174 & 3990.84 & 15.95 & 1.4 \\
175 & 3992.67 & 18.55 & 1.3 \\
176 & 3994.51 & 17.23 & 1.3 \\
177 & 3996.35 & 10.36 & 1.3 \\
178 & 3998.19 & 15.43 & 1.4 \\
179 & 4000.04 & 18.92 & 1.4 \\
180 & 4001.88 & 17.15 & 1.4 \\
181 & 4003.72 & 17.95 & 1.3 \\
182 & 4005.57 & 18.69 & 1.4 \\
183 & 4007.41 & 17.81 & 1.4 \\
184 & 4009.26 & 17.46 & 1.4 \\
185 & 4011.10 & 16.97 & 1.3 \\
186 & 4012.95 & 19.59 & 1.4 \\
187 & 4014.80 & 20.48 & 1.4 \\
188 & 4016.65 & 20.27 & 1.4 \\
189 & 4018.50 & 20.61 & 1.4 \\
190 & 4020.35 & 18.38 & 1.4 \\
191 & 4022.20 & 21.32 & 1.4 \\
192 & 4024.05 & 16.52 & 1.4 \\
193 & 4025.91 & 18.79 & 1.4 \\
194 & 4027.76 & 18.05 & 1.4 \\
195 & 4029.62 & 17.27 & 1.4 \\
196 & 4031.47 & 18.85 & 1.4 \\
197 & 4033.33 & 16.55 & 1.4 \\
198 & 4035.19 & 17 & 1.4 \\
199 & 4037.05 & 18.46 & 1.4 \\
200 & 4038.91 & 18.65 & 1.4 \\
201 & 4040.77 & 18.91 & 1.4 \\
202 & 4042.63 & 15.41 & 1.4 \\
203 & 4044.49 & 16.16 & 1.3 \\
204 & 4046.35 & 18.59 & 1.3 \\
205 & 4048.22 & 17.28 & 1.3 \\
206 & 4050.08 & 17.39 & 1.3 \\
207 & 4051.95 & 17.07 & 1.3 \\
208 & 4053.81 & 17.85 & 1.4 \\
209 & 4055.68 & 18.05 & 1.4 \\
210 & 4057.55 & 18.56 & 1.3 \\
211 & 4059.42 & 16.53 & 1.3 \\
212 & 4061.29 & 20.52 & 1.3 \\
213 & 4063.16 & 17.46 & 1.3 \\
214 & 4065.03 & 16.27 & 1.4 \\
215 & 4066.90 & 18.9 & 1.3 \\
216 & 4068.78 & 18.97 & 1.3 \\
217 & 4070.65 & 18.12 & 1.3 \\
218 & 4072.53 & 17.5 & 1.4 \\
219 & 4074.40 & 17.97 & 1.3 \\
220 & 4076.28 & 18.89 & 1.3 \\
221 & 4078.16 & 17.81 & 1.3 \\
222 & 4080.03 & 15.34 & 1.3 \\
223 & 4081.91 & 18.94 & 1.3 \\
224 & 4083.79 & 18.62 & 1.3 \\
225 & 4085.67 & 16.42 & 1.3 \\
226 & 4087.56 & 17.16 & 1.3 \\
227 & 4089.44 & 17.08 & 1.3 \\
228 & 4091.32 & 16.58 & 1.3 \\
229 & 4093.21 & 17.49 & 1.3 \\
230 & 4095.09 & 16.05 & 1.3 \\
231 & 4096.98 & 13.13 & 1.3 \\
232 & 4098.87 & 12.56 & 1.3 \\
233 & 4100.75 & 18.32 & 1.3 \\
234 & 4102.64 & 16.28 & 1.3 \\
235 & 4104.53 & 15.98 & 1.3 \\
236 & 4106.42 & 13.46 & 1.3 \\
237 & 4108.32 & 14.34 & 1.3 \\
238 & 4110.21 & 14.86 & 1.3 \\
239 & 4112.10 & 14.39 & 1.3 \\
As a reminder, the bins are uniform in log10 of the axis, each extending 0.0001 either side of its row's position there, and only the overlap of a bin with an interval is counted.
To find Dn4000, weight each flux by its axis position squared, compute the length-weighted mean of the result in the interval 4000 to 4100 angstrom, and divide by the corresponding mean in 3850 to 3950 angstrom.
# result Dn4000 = 1.3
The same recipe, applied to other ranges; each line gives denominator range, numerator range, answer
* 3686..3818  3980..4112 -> 1.51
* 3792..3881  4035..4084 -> 1.43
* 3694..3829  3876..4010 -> 1.22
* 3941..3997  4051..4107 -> 1.23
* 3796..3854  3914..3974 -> 1.13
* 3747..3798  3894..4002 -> 1.28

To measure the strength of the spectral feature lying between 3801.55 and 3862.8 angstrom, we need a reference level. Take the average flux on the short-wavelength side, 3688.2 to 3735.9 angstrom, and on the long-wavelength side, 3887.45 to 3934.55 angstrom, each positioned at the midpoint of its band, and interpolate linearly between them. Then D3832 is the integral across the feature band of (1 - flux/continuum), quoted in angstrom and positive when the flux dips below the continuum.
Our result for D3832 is 2.66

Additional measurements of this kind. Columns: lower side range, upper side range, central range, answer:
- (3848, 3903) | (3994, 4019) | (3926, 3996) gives 9.74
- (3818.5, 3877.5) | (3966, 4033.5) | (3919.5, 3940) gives 1.84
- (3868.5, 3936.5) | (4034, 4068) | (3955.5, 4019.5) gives 3.39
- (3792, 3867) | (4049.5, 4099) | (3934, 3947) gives 0.49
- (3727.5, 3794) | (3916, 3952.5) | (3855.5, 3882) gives -1.94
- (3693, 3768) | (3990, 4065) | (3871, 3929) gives 2.88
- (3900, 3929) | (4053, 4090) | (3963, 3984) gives 5.34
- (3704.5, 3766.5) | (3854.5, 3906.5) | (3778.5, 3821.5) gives 0.77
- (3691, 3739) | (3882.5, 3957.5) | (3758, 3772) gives 1.45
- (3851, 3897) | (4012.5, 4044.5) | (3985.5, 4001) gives 0.94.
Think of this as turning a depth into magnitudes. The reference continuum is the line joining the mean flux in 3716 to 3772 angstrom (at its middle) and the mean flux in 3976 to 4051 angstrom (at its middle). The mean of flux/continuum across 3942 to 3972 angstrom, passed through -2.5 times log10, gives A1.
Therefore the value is 0.17 mag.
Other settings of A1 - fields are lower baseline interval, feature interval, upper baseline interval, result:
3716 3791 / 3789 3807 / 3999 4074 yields 0.18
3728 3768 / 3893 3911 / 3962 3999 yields -0.16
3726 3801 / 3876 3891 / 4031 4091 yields 0.14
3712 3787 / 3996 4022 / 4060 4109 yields -0.12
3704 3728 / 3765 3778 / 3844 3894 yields 0.18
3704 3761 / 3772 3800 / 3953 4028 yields 0.06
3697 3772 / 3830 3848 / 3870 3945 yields 0.18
